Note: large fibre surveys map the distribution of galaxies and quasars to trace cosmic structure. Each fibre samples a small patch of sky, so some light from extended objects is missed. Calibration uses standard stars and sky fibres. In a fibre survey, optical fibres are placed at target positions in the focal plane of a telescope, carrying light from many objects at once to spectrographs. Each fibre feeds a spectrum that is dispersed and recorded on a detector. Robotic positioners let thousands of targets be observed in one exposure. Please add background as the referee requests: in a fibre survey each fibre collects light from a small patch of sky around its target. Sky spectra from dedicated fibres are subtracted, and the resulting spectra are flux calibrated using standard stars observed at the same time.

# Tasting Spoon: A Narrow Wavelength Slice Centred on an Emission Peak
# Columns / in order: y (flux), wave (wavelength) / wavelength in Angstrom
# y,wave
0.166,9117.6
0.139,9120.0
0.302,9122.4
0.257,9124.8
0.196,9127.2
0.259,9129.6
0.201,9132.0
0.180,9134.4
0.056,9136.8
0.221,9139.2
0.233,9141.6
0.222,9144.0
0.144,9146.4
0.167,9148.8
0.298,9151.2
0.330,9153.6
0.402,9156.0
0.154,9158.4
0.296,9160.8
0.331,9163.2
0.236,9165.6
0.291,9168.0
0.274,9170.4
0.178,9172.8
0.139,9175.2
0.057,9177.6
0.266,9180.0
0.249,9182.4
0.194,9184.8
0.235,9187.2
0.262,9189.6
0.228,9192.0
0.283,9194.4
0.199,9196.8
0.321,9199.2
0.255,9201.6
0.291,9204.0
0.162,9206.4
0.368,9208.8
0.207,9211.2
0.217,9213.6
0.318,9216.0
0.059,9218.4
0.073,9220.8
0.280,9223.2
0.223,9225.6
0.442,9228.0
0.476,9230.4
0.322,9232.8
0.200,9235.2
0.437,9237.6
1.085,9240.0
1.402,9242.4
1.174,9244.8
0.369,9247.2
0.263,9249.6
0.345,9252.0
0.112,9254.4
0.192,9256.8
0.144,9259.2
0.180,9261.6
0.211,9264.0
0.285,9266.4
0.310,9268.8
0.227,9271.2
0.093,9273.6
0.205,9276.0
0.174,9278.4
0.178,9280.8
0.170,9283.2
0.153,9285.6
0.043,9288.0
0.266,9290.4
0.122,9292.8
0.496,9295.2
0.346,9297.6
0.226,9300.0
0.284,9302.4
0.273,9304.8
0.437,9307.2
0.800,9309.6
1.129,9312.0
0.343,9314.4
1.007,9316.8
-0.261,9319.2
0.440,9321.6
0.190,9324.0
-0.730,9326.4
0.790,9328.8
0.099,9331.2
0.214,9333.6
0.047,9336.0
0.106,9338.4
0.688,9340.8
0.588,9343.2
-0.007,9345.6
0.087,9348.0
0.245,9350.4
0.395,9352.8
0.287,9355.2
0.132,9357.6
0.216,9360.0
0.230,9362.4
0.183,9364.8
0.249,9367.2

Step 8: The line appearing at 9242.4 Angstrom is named H-beta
